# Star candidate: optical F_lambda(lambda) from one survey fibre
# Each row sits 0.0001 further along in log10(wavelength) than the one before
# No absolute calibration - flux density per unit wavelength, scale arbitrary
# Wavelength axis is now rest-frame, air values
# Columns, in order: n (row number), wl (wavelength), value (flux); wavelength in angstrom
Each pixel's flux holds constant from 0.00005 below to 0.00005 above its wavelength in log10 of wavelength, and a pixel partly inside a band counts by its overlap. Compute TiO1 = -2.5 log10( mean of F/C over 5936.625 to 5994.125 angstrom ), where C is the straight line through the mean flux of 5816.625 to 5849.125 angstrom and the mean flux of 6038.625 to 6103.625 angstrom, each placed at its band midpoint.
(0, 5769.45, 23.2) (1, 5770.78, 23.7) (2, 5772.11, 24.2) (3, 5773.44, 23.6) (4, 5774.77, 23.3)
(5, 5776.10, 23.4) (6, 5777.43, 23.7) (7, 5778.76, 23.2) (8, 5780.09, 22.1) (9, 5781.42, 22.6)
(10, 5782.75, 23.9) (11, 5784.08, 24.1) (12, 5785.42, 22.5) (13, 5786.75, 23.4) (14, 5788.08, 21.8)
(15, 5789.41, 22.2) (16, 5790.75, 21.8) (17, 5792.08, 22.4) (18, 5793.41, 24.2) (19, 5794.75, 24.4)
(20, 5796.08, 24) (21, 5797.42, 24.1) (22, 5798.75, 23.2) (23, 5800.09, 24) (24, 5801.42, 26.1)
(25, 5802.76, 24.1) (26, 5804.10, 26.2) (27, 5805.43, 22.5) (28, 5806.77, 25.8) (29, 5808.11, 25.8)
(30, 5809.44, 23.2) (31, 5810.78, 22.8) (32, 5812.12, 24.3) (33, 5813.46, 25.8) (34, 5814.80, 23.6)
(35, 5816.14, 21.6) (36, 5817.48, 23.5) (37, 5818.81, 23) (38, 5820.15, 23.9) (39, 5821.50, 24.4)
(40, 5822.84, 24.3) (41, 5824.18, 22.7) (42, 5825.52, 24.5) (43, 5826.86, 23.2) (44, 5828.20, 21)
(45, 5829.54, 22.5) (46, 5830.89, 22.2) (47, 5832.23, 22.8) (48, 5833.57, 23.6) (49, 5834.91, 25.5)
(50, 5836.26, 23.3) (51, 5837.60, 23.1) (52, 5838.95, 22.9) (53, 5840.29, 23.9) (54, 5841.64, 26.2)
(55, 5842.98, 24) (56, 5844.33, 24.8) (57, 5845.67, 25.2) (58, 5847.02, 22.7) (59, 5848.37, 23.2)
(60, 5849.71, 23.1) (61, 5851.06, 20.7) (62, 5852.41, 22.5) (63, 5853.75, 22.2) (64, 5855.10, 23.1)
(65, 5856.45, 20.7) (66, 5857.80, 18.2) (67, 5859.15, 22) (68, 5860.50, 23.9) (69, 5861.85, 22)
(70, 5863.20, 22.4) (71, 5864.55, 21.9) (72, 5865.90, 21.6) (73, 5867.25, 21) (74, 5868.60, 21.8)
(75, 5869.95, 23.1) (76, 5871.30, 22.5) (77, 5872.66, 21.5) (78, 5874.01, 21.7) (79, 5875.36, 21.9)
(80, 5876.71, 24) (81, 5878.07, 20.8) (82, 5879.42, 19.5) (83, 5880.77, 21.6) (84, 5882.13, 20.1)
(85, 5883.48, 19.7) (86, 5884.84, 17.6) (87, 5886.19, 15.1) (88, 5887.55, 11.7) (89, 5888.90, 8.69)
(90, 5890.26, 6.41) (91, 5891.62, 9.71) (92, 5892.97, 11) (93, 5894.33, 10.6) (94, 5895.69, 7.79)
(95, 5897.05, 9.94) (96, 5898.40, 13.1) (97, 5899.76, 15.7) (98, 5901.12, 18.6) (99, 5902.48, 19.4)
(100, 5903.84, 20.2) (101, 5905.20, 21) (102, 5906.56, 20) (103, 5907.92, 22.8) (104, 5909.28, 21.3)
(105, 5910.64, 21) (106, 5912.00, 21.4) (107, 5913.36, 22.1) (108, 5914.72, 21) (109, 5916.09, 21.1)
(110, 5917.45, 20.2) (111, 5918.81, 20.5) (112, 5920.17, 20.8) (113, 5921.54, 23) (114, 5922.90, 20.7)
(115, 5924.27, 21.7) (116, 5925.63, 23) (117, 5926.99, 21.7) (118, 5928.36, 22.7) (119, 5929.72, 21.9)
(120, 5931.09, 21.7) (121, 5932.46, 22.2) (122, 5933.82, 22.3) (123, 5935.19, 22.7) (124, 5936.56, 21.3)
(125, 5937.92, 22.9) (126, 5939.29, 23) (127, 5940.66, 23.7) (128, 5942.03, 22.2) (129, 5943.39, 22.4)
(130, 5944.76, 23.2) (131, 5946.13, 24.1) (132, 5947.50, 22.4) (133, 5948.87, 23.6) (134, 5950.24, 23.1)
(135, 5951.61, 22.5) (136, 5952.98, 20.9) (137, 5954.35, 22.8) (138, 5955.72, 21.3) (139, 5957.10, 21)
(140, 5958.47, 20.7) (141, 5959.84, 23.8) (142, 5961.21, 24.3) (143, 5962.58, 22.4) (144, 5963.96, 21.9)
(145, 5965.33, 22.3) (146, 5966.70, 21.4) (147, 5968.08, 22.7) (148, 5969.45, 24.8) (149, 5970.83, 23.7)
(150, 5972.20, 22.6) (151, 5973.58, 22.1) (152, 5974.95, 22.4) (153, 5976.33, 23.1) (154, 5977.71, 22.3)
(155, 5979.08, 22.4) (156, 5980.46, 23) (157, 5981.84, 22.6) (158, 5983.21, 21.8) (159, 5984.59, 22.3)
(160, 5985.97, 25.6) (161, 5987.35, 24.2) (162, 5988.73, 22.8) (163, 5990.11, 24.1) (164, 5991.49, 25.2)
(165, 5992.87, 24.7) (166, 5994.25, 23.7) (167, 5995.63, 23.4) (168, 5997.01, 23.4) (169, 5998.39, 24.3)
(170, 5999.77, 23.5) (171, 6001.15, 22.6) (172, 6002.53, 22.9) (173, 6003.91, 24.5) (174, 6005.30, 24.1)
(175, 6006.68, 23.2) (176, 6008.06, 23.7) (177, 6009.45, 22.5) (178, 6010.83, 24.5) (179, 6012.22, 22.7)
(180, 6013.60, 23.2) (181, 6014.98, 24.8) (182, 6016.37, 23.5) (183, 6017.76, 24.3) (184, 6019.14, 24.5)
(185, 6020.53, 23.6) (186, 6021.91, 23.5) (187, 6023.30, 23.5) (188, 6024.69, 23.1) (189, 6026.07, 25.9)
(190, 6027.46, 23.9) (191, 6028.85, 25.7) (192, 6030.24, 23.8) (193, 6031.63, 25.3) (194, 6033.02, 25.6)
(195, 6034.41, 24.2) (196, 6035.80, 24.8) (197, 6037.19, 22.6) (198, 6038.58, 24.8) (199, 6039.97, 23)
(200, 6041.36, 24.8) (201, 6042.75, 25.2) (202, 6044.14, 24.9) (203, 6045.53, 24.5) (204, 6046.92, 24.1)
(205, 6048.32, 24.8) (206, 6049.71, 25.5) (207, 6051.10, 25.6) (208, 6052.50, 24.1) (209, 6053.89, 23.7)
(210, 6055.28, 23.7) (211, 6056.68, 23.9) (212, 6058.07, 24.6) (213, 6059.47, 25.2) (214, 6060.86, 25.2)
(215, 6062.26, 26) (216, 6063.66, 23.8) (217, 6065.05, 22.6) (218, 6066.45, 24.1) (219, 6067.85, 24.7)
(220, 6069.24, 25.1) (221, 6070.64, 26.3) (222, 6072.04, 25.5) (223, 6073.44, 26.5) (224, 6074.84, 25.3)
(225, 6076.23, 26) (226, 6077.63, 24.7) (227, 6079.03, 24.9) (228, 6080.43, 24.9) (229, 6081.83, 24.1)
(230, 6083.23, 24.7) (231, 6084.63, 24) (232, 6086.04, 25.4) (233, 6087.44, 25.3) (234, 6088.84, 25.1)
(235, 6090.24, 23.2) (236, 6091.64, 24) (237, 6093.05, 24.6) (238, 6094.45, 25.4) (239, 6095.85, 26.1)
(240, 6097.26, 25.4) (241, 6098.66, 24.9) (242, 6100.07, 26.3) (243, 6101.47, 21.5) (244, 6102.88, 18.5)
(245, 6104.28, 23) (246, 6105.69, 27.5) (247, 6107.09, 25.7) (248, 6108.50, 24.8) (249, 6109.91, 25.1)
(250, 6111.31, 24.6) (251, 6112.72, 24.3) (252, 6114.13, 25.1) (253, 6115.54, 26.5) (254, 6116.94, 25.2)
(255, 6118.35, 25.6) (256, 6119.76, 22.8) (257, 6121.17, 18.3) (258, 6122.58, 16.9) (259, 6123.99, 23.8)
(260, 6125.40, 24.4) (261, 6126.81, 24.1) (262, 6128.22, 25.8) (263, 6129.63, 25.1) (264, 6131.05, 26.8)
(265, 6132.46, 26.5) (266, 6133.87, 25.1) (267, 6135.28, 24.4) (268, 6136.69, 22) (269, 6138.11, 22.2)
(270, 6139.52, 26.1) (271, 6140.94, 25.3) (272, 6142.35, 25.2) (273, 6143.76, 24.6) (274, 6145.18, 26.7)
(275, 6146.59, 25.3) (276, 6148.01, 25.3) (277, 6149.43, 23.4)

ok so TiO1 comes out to 0.06 mag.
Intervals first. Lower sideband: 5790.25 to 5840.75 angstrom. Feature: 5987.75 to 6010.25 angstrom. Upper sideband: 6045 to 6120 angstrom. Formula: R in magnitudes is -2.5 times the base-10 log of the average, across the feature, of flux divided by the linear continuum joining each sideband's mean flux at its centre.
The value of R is 0.03 mag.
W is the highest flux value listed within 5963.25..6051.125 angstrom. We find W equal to 25.9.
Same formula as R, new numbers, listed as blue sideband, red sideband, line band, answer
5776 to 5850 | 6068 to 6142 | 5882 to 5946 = 0.251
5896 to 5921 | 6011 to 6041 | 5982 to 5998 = -0.050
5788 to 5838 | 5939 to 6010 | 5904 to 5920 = 0.106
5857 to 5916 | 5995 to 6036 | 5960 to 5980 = -0.035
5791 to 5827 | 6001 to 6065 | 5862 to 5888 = 0.168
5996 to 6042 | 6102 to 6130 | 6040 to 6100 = -0.042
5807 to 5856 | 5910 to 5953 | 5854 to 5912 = 0.224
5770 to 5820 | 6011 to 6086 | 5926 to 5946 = 0.077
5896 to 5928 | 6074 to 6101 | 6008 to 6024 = -0.037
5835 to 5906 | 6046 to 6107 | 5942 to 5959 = -0.038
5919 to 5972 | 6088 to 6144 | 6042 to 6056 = -0.047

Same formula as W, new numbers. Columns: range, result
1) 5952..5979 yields 24.8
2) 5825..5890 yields 26.2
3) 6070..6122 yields 27.5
